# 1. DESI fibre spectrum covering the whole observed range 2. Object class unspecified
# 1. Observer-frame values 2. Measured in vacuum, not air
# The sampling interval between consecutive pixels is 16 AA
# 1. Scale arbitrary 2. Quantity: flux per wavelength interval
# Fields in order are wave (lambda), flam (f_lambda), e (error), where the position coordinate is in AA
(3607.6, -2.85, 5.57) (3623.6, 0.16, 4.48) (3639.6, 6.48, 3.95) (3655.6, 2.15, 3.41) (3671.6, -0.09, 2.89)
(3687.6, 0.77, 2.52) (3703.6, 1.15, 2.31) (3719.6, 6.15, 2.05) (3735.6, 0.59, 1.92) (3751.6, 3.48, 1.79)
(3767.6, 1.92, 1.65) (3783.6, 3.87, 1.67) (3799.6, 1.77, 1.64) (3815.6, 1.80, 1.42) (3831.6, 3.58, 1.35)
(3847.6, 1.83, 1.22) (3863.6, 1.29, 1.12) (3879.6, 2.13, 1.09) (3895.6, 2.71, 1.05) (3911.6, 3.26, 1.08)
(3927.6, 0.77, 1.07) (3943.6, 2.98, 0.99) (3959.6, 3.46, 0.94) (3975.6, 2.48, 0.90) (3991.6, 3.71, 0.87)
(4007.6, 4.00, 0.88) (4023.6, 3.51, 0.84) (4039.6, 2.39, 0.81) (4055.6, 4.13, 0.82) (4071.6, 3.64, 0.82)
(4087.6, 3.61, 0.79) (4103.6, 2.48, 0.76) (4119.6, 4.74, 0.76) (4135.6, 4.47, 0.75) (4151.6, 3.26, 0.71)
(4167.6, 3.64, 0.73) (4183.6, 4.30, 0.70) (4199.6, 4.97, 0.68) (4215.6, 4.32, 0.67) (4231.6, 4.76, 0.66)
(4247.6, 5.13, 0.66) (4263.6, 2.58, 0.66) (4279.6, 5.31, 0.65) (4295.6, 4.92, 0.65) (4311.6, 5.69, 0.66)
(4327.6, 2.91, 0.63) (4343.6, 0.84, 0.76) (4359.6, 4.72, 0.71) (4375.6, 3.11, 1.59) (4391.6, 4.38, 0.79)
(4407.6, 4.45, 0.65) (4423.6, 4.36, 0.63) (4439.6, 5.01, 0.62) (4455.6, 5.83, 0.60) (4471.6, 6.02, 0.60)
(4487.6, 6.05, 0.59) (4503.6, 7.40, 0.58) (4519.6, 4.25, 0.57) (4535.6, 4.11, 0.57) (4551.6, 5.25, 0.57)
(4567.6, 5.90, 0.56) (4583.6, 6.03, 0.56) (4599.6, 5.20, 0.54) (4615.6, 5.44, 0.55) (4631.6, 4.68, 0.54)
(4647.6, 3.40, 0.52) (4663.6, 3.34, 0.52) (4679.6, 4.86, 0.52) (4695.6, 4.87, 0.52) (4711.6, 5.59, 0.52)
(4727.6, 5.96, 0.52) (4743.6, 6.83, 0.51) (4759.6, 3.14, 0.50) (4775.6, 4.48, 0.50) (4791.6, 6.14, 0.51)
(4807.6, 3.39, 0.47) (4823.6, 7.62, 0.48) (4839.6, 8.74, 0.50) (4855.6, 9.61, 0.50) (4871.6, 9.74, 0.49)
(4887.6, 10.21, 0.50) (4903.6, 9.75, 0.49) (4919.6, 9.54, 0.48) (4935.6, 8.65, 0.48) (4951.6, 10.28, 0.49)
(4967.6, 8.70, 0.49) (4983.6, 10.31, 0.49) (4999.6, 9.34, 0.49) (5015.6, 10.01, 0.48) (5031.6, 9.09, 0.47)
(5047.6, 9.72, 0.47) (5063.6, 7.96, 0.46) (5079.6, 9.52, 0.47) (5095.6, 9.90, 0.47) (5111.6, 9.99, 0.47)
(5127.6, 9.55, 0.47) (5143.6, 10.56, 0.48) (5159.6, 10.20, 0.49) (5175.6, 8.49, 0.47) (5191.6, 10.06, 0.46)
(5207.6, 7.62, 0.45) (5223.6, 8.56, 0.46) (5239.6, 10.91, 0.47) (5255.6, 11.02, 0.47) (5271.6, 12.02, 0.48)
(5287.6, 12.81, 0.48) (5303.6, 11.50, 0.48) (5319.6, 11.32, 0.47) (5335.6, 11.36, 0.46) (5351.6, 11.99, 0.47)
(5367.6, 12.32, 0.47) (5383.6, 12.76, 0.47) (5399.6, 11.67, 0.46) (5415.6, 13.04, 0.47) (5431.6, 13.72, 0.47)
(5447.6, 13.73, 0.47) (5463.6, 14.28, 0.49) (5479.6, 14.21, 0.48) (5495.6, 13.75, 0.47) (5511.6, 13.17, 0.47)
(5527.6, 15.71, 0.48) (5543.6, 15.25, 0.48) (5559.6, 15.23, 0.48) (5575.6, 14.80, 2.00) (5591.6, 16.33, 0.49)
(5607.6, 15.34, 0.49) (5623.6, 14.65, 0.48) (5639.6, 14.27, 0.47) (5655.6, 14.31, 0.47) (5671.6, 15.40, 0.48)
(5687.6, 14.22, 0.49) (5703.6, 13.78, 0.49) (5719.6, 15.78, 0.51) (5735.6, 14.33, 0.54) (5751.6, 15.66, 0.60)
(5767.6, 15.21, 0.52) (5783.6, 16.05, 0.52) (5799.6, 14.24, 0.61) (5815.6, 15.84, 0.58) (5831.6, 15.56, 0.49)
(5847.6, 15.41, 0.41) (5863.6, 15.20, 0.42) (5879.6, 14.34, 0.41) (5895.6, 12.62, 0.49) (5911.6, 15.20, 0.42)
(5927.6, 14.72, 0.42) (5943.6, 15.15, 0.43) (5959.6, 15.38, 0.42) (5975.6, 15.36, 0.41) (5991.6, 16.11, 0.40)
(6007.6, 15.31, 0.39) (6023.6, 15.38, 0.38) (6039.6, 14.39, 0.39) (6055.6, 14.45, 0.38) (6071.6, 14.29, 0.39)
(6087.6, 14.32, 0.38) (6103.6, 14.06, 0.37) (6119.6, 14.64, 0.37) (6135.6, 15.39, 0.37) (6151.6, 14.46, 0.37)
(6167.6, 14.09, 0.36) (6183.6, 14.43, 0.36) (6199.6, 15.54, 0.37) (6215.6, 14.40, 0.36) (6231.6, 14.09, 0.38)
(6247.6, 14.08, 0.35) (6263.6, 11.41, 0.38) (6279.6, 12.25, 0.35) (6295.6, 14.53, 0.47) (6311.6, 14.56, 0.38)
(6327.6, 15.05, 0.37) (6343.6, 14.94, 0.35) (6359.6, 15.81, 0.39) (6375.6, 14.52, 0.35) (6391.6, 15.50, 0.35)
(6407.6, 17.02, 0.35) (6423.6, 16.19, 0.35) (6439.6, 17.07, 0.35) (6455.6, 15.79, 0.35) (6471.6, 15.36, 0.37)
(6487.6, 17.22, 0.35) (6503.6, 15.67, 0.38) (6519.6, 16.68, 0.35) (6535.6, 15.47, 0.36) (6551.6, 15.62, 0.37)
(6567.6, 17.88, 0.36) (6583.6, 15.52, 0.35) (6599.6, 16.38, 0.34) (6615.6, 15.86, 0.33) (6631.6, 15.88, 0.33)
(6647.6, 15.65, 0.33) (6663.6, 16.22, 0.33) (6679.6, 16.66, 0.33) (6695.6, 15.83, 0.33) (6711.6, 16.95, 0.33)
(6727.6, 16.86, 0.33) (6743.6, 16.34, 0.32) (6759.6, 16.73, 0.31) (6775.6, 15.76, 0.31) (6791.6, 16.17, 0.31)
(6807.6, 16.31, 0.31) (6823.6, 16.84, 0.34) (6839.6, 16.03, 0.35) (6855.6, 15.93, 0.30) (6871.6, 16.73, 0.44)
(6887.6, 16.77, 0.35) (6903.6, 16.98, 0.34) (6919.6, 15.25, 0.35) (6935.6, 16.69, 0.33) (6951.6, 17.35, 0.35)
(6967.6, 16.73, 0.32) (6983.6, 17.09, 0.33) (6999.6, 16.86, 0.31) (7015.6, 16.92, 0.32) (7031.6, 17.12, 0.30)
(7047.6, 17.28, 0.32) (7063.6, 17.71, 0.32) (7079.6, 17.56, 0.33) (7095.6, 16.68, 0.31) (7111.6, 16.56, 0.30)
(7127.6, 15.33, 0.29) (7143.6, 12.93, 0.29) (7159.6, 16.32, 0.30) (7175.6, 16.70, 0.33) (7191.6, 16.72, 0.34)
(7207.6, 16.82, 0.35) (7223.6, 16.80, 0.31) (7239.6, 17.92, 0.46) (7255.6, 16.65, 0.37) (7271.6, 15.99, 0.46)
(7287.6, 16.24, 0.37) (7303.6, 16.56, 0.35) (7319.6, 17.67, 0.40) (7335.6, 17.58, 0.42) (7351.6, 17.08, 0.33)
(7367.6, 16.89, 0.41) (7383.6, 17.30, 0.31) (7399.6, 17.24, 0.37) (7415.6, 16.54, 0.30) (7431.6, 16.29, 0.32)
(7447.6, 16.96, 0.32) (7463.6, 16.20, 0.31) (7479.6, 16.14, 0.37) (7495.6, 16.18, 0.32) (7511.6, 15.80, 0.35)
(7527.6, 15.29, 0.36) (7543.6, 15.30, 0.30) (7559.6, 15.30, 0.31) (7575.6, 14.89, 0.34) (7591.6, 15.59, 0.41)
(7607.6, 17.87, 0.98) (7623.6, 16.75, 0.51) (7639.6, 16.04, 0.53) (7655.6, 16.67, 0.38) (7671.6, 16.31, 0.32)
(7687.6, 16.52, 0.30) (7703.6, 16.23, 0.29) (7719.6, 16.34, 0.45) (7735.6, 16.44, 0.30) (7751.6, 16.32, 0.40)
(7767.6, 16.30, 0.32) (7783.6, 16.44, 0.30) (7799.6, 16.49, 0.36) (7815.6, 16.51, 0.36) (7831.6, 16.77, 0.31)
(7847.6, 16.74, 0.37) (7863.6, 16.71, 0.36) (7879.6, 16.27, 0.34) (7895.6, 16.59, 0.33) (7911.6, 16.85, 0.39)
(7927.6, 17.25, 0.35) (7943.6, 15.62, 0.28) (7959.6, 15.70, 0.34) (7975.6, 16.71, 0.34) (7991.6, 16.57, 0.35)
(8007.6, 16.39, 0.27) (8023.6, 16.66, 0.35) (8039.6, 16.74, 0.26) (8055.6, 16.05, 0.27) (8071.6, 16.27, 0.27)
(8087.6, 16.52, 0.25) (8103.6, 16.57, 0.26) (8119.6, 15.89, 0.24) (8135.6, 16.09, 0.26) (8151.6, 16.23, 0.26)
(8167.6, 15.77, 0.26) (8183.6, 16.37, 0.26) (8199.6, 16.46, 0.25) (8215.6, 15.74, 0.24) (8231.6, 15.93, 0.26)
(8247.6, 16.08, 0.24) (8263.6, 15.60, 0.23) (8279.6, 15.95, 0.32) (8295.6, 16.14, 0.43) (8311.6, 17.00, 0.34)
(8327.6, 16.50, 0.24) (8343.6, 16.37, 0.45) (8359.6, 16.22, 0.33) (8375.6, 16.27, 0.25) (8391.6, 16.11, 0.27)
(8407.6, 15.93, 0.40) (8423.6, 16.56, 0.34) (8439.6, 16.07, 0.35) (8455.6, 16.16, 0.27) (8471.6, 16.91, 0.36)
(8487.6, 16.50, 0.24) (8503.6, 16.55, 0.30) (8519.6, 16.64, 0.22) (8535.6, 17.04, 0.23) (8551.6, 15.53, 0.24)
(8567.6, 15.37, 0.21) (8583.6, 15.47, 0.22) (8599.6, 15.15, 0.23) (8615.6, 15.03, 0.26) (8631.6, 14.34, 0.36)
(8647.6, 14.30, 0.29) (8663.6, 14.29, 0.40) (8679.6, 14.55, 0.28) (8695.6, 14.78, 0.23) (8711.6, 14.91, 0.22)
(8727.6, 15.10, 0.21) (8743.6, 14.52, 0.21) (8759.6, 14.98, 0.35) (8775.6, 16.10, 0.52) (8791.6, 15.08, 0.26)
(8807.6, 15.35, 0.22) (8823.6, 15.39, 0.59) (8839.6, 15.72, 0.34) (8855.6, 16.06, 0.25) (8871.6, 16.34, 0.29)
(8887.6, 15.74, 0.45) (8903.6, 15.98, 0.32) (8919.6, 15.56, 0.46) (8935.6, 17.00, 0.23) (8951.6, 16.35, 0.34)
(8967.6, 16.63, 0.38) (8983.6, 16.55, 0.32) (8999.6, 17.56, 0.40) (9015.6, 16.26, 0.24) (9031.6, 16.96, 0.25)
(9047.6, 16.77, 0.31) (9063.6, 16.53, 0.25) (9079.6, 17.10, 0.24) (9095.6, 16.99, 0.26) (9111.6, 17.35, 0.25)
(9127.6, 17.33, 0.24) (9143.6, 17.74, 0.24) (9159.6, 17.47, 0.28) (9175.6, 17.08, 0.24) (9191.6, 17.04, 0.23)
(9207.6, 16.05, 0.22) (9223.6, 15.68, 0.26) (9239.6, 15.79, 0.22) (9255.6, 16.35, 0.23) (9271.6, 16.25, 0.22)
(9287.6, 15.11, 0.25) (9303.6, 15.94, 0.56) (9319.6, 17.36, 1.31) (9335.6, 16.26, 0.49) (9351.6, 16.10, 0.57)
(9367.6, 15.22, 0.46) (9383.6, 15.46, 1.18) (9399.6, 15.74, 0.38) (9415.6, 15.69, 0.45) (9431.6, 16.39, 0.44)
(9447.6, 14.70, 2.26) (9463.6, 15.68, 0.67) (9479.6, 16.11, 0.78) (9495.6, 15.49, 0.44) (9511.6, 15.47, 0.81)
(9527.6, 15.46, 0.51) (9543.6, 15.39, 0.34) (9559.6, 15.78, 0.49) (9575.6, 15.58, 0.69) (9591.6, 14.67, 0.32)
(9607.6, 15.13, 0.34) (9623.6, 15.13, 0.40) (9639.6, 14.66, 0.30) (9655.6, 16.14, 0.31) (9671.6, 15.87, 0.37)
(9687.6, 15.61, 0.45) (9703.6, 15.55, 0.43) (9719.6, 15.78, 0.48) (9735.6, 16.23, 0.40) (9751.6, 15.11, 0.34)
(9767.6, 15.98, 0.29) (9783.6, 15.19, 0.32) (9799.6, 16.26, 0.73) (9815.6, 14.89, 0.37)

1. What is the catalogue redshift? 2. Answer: 0.21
